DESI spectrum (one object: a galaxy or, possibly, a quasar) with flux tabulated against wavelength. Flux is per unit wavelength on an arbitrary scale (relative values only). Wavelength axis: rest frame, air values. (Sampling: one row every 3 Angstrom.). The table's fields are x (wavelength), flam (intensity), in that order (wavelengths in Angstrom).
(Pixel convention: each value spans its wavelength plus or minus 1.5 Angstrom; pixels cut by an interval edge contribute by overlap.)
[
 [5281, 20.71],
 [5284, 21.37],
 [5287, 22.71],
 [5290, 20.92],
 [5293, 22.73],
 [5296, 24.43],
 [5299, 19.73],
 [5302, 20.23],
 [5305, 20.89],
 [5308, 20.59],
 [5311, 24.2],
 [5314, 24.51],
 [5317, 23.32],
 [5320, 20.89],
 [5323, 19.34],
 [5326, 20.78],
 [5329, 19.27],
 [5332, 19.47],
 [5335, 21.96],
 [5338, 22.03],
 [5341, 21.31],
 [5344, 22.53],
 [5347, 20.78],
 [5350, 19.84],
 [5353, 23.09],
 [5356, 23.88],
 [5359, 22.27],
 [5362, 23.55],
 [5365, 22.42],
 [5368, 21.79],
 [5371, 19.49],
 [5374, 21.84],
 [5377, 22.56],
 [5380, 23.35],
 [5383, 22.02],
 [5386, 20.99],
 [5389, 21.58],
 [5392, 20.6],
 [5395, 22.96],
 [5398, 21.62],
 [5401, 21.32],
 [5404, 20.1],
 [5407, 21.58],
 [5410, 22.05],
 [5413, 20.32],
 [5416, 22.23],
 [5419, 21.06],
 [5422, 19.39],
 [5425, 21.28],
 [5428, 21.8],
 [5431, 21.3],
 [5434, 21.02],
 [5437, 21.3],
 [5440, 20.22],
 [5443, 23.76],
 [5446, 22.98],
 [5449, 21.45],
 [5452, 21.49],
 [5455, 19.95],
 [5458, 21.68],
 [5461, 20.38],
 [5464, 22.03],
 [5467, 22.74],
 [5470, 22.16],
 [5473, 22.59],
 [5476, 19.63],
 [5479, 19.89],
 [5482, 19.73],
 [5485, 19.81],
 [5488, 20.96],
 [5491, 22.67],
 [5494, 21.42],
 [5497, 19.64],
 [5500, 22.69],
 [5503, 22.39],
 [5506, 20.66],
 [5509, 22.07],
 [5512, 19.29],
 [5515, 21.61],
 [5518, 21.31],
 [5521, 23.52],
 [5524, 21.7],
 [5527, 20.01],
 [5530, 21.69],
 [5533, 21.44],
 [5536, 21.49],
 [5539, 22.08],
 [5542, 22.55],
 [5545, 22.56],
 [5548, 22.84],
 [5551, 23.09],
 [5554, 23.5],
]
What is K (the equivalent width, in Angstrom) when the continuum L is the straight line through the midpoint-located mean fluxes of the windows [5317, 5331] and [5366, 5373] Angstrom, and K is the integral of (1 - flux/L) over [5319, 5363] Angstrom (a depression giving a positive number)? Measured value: -1.7 Angstrom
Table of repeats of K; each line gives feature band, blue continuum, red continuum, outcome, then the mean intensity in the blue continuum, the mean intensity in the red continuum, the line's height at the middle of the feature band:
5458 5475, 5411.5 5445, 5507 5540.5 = -0.4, 21.3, 21.5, 21.3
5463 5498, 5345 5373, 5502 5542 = 0.8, 21.9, 21.5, 21.6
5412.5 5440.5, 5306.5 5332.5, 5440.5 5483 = 0.5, 21.4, 21.5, 21.5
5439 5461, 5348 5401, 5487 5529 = 0.1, 22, 21.4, 21.7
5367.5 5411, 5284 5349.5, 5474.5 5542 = -0.4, 21.5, 21.2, 21.4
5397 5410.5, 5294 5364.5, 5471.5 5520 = 0.1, 21.7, 21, 21.4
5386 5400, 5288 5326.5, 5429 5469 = 0.0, 21.8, 21.6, 21.7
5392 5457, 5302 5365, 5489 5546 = 0.9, 21.7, 21.6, 21.7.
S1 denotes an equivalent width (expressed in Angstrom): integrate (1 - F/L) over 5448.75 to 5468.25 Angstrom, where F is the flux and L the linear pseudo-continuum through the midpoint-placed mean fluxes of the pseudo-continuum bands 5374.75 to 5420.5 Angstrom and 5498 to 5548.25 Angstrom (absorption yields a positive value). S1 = 0.3 Angstrom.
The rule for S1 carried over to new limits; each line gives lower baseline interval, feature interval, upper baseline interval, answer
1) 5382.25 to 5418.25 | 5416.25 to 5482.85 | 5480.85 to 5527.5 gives 0.1 Angstrom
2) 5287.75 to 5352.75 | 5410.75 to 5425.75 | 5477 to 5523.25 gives 0.3 Angstrom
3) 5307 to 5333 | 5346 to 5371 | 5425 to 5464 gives -0.7 Angstrom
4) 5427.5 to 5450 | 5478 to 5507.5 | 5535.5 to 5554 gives 1.5 Angstrom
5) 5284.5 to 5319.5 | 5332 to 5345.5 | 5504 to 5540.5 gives 0.2 Angstrom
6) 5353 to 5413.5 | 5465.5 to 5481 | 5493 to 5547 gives 0.2 Angstrom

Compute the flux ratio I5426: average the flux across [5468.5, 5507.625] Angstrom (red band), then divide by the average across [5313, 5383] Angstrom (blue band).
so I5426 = 0.97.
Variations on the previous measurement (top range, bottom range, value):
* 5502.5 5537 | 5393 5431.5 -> 1.00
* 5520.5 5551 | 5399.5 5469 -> 1.03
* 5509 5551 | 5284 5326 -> 1.00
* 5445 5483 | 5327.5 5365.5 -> 0.98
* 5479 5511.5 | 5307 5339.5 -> 0.98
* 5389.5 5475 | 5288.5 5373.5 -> 0.99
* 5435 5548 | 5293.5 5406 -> 0.99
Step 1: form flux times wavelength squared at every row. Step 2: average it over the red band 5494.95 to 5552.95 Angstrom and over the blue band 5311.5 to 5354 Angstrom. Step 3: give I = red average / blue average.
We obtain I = 1.09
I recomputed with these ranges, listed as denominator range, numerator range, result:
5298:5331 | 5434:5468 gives 1.07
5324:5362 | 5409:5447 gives 1.03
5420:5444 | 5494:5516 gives 1.03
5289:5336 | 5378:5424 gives 1.03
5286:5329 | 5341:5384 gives 1.04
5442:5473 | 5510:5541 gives 1.01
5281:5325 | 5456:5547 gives 1.06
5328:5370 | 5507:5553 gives 1.07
